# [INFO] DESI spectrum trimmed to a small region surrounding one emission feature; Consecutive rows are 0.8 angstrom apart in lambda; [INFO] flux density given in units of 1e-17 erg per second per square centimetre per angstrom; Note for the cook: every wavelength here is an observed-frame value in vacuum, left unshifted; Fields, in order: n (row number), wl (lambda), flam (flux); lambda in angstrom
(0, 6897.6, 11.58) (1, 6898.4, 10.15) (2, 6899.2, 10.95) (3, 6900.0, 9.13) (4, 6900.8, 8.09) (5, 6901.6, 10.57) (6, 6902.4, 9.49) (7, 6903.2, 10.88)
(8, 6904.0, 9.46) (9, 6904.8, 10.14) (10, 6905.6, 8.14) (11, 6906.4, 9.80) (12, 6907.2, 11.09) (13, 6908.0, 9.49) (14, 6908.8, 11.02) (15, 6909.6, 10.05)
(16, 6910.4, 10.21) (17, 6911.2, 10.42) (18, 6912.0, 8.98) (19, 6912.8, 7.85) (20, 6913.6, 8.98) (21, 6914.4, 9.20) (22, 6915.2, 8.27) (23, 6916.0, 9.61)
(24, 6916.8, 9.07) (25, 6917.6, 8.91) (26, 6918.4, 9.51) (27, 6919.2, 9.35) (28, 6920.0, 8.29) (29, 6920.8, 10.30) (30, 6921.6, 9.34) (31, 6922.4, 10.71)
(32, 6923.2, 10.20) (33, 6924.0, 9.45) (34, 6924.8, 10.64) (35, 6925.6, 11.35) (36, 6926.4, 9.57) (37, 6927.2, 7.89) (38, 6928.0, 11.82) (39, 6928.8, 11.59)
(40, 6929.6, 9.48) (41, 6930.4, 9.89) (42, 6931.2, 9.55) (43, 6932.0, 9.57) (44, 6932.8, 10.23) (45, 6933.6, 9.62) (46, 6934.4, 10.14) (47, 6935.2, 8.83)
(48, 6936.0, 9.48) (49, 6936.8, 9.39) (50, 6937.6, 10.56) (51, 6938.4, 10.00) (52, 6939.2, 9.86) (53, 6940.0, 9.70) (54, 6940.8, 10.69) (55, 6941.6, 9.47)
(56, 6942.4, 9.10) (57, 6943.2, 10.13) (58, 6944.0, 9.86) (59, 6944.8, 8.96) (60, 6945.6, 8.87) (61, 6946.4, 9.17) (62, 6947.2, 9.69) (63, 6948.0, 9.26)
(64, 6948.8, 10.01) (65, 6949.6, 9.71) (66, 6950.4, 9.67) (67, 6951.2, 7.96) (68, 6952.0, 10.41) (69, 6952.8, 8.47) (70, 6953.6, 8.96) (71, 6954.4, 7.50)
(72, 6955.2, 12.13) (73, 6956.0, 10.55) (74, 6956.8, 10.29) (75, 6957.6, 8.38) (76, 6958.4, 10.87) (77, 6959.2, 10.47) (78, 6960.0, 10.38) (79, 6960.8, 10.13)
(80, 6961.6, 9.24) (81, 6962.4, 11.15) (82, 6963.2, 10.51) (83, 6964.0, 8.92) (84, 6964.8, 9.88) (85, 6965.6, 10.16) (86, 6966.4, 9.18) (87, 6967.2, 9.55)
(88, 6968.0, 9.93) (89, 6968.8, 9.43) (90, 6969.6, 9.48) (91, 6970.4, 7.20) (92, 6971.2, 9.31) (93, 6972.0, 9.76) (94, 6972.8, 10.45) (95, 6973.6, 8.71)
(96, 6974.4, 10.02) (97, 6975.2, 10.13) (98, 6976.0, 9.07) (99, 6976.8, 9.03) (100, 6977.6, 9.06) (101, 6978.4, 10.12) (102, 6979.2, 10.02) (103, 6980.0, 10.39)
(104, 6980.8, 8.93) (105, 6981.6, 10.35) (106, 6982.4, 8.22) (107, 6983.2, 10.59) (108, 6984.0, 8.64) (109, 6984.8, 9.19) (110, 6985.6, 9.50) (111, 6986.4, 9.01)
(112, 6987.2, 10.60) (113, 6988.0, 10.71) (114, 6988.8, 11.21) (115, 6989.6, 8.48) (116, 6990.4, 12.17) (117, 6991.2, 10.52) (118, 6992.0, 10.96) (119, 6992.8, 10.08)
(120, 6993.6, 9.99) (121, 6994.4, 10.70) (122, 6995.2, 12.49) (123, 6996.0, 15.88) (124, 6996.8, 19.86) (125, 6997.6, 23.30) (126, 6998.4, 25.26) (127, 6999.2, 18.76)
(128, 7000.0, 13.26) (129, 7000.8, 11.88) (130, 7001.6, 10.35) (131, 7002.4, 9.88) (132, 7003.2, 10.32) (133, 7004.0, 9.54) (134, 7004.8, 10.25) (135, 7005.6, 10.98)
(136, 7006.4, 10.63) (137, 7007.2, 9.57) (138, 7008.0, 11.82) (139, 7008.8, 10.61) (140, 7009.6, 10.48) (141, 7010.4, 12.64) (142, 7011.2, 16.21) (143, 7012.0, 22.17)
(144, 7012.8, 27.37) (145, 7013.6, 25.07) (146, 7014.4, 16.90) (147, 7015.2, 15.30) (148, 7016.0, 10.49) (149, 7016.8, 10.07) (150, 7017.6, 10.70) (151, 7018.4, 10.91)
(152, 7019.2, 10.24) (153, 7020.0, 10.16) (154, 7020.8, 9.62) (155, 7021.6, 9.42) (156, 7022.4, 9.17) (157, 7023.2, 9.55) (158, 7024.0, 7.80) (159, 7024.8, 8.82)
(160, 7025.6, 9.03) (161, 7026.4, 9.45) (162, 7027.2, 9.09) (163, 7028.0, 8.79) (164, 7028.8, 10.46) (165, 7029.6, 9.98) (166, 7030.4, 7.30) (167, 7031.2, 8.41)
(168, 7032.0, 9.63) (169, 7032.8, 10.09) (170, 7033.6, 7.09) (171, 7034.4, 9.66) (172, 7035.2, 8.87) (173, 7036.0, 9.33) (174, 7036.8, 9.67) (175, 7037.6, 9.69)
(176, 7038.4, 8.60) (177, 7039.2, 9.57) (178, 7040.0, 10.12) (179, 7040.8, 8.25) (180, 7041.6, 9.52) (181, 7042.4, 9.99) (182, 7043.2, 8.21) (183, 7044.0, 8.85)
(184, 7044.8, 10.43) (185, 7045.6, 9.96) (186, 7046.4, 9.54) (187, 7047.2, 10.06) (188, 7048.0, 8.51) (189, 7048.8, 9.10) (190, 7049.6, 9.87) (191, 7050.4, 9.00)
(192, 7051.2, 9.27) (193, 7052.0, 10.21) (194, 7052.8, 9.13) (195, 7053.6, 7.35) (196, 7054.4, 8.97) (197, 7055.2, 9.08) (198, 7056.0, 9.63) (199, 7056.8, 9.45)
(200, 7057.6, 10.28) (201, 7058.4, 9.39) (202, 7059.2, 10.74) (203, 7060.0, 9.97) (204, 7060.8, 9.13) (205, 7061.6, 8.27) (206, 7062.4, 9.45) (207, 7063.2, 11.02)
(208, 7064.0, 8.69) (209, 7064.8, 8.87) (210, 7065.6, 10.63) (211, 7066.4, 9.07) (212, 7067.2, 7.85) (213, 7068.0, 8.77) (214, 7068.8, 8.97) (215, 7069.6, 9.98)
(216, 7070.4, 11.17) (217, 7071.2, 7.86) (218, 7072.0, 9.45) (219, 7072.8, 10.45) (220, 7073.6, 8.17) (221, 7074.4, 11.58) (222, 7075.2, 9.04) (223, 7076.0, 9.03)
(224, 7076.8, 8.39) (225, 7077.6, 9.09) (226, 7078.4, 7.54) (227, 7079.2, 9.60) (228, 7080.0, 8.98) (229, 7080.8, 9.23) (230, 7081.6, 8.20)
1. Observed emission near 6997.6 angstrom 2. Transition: [S II]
